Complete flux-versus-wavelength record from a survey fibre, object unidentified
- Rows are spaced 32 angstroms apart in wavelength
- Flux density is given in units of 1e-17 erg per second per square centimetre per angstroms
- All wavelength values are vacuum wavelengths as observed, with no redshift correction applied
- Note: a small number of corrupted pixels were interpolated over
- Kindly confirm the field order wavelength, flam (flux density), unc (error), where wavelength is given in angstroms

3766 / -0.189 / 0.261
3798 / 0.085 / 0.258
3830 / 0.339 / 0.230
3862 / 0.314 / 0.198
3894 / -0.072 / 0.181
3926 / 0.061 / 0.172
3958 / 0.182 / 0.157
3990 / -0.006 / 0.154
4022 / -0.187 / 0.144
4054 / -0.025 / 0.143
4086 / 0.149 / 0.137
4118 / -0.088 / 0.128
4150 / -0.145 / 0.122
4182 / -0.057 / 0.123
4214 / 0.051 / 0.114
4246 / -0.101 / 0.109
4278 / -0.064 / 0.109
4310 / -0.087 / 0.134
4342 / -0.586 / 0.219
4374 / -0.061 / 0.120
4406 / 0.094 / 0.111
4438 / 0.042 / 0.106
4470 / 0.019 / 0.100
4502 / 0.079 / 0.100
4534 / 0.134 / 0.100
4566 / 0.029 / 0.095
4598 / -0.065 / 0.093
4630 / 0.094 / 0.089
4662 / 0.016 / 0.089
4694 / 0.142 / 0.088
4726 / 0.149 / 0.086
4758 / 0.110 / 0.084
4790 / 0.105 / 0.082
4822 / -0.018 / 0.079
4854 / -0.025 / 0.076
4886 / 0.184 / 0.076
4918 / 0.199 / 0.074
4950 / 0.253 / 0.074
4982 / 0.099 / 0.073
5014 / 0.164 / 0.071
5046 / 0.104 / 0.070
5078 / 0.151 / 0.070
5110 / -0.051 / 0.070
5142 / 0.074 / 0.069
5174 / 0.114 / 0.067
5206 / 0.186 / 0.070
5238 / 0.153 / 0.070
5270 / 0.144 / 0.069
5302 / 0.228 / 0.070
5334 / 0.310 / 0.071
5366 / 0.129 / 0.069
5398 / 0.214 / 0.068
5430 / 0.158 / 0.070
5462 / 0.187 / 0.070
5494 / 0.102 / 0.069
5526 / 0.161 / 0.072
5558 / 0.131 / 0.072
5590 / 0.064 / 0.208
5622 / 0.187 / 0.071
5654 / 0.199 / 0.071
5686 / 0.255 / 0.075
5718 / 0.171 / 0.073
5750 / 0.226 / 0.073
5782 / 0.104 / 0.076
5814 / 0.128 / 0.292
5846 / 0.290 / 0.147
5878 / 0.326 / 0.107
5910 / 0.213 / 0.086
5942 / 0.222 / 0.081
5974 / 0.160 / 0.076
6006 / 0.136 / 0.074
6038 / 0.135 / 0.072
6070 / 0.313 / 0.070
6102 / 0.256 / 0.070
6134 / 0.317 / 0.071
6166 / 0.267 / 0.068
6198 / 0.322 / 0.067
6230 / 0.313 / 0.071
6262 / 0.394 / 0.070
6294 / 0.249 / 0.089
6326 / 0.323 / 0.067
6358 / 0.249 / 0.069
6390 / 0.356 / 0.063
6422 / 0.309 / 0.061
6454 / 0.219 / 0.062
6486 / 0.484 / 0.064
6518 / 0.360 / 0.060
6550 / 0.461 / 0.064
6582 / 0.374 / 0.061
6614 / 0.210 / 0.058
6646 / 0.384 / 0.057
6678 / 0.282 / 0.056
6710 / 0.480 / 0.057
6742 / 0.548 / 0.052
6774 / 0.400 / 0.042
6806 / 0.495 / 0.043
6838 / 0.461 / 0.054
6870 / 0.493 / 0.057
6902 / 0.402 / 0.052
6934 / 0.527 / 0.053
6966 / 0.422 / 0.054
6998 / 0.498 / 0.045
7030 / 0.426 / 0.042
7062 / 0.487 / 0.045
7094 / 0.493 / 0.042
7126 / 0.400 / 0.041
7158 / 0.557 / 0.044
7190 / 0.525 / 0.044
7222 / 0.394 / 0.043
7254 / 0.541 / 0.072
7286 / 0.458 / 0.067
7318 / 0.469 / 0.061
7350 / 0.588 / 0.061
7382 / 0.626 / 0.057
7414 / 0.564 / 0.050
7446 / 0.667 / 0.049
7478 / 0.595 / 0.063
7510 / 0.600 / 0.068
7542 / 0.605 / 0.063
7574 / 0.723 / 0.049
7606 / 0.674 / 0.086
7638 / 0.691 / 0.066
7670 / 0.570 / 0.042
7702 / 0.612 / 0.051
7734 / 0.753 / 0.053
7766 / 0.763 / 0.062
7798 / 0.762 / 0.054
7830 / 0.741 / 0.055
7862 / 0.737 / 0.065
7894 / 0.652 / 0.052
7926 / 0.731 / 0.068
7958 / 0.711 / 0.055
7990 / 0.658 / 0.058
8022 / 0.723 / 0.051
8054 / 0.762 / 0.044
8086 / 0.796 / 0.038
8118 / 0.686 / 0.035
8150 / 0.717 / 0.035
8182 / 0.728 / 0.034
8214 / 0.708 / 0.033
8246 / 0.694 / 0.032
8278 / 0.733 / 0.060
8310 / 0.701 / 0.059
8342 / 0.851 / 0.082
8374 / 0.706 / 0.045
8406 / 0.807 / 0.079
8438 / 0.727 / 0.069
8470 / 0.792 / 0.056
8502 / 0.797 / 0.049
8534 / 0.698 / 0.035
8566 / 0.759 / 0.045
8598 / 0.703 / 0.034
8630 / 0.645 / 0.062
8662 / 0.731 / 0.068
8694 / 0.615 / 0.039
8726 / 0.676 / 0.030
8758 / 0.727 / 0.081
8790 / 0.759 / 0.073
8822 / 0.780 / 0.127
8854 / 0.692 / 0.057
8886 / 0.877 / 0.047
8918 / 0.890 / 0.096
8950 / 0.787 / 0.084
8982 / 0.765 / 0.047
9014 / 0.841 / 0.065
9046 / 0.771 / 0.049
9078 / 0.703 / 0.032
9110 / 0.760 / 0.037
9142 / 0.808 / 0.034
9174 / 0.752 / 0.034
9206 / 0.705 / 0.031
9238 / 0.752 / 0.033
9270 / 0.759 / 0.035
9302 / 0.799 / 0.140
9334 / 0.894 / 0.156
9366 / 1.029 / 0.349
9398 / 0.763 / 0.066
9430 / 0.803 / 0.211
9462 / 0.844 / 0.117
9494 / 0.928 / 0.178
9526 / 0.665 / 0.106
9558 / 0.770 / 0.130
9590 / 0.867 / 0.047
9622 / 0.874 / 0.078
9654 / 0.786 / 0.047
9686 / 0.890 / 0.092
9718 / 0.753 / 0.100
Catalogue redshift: 0.68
